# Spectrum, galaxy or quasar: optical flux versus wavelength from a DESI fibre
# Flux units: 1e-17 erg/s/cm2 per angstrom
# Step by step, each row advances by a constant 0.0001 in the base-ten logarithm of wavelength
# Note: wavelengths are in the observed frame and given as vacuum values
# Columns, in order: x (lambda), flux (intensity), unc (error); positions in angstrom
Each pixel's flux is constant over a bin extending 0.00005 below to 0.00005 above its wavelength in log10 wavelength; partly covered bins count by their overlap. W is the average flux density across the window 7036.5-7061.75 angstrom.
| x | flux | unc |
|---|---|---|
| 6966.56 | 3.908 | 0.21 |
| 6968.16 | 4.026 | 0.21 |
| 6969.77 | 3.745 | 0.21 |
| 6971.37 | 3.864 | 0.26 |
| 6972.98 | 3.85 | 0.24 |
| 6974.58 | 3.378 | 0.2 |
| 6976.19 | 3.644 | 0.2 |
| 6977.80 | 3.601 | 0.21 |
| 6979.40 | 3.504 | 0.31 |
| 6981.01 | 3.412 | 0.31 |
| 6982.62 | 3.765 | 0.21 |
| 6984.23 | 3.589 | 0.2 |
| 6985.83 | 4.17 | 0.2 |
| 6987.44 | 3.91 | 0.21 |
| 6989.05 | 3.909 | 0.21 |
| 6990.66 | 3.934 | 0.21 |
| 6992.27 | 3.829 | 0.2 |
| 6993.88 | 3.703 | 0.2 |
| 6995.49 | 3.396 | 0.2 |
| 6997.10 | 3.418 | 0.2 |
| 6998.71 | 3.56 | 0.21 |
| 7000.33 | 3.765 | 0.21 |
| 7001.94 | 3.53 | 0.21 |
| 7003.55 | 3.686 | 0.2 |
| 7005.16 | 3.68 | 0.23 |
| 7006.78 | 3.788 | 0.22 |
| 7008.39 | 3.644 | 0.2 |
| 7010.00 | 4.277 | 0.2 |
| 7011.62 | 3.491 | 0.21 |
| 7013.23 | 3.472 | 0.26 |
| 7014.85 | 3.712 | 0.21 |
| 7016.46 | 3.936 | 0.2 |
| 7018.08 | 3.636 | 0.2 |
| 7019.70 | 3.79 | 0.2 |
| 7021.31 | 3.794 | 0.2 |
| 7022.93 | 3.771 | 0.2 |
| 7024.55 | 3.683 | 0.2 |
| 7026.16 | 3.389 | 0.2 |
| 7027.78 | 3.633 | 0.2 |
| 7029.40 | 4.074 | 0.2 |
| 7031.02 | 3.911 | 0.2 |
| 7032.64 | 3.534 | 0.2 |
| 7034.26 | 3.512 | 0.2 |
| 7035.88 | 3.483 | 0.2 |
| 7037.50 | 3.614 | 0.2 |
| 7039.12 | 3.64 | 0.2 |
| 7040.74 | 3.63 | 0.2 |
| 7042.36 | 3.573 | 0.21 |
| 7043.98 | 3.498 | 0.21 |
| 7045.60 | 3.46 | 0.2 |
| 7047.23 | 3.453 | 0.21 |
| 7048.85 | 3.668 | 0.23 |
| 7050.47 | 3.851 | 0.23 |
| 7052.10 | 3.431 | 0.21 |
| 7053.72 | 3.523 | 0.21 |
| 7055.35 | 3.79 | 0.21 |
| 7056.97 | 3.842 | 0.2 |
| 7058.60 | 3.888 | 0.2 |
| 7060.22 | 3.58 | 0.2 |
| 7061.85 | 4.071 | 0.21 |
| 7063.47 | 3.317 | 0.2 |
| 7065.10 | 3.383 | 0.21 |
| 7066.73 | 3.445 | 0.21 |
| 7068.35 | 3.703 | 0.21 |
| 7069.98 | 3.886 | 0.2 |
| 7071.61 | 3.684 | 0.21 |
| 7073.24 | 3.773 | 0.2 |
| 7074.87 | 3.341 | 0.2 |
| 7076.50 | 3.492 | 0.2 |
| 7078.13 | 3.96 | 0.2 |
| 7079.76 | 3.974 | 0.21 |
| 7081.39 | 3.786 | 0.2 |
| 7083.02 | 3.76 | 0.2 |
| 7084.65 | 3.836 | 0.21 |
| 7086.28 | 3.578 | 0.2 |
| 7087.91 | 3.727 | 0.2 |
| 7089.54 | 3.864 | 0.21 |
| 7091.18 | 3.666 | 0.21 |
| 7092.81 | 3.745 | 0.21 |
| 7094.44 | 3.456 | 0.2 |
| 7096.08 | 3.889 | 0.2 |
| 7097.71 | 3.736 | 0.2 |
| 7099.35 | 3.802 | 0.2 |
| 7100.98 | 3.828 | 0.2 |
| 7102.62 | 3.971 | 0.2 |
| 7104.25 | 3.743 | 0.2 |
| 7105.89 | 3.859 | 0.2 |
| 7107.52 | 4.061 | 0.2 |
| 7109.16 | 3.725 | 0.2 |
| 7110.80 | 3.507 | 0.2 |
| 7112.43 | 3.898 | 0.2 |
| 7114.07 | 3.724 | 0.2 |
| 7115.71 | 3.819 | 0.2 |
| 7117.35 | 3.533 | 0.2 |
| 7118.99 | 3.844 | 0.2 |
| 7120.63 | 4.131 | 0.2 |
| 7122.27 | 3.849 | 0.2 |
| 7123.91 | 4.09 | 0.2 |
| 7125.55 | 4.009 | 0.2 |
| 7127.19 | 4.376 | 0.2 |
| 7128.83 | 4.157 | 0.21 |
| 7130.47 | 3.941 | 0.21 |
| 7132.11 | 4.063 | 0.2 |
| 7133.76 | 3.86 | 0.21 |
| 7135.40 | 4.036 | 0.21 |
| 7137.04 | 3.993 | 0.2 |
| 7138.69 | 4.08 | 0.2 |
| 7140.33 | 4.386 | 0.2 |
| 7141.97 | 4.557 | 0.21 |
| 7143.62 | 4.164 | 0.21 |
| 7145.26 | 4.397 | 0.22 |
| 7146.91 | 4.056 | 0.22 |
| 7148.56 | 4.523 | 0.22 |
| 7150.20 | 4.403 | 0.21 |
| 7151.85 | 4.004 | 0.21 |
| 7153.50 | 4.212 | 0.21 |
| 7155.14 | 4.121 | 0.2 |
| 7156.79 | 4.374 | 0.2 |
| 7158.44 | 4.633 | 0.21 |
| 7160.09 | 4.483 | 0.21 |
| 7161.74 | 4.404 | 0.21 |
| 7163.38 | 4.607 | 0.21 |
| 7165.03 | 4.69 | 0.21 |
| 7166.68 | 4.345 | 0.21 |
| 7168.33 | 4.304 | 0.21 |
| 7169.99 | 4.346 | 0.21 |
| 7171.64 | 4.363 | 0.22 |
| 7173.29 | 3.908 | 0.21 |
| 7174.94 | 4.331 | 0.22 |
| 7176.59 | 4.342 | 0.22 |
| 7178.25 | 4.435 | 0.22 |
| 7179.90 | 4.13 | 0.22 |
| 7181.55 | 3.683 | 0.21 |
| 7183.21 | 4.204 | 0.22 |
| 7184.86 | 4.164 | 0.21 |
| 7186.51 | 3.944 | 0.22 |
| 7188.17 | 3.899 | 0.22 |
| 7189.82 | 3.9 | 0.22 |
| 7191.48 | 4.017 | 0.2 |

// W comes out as 3.64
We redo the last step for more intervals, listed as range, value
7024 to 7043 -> 3.64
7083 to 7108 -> 3.78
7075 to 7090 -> 3.75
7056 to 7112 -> 3.73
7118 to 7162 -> 4.19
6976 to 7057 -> 3.68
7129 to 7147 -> 4.14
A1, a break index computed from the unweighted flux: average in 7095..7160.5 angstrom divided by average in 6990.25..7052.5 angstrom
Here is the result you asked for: 1.10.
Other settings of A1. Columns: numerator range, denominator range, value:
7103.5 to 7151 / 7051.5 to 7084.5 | 1.09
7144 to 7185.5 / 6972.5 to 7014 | 1.17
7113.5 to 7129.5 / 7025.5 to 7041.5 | 1.09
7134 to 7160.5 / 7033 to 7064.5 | 1.18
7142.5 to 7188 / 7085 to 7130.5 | 1.11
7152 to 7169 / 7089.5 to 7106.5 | 1.17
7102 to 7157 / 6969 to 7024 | 1.09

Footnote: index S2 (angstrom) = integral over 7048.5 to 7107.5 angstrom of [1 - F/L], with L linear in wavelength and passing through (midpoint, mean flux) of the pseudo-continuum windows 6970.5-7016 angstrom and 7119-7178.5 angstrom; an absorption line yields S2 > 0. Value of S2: 4.0 angstrom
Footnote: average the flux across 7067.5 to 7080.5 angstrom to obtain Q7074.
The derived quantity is 3.72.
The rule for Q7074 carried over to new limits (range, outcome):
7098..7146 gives 3.98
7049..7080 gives 3.67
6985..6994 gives 3.93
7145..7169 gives 4.37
